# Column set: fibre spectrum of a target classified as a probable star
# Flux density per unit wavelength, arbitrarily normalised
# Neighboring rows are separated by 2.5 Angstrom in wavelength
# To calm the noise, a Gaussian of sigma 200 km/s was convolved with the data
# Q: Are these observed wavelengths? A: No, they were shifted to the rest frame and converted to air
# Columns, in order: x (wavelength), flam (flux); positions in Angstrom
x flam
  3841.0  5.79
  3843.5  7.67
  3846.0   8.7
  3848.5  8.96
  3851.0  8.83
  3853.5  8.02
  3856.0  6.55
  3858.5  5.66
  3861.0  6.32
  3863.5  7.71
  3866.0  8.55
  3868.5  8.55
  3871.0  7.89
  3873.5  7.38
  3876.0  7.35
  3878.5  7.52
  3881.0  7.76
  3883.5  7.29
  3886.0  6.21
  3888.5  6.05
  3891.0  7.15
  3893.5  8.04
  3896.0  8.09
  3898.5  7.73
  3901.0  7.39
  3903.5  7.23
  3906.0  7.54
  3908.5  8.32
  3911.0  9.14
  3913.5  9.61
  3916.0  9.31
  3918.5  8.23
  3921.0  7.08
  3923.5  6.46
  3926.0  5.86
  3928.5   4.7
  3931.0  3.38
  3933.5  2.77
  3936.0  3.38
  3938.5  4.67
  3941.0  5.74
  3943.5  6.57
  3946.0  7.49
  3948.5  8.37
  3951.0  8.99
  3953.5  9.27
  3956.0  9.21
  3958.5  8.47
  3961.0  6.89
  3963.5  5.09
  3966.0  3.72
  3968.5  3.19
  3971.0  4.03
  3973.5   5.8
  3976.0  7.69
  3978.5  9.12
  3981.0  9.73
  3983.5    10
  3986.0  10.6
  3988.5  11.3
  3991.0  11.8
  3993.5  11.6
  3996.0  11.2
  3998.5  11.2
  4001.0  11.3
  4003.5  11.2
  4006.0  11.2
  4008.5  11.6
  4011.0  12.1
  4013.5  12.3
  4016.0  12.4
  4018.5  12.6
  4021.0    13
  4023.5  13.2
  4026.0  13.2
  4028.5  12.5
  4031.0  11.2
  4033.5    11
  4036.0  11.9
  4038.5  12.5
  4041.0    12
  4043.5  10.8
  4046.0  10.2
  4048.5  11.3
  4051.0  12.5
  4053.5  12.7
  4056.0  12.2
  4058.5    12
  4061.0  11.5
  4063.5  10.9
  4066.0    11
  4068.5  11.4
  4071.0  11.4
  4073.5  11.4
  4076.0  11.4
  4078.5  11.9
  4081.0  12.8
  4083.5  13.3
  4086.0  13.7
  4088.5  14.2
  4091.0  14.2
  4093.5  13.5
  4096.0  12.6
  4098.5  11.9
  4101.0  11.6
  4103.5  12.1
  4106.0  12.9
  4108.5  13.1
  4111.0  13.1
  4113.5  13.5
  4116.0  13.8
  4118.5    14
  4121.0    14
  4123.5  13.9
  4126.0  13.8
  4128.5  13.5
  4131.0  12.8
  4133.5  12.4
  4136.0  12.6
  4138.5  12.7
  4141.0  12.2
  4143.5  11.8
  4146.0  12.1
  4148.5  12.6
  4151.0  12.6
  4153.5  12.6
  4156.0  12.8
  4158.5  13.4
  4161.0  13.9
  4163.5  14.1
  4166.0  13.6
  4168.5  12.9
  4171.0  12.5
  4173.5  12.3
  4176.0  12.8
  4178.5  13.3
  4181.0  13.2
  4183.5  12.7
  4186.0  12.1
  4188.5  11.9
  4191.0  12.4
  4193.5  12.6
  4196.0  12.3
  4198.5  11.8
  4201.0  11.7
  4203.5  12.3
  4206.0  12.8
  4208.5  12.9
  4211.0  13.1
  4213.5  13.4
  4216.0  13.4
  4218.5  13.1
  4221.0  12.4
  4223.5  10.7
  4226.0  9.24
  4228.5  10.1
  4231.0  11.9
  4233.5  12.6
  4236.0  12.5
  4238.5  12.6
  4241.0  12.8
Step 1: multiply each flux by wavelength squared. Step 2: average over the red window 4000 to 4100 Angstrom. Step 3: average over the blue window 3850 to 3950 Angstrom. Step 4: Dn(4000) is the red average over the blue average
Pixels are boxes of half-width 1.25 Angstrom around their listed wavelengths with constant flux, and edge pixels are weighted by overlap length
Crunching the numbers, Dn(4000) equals 1.85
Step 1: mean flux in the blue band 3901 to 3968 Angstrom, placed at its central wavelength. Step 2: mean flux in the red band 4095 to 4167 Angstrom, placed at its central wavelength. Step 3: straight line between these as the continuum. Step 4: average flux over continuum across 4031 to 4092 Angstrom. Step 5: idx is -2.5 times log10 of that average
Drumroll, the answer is -0.11 mag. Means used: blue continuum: 6.8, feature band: 12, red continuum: 13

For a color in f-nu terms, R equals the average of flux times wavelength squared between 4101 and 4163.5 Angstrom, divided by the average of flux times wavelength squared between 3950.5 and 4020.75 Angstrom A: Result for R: 1.47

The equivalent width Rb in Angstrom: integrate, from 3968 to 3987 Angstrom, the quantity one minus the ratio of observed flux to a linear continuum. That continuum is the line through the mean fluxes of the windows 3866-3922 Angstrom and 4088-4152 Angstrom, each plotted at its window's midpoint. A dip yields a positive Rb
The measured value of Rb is 4.1 Angstrom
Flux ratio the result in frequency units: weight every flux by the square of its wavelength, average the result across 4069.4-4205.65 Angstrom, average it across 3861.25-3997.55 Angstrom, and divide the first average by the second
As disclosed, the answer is 1.89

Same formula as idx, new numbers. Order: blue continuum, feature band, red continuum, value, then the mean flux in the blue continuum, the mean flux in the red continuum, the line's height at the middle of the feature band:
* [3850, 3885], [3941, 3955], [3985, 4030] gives 0.26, 7.51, 11.9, 10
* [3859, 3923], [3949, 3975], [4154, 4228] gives 0.33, 7.7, 12.6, 8.85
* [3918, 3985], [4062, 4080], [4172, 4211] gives -0.20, 6.51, 12.5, 9.49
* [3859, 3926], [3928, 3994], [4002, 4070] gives 0.34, 7.63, 11.9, 9.65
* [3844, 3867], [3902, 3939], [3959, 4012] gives 0.26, 7.69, 9.04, 8.37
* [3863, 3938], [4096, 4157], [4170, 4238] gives -0.17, 7.09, 12.3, 11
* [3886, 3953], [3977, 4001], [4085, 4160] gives -0.19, 6.91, 13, 8.99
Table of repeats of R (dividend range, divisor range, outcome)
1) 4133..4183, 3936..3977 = 2.19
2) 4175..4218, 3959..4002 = 1.66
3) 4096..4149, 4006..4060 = 1.12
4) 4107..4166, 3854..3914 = 1.98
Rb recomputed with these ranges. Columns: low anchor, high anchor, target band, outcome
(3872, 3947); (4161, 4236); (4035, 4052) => -3.9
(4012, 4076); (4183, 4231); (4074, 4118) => -3.5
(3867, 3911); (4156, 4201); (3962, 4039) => -5.0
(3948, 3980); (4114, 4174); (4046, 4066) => -3.3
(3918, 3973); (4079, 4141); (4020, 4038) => -5.0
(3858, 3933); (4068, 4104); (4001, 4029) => -4.4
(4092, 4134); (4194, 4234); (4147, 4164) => -0.5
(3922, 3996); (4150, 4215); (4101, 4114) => -2.2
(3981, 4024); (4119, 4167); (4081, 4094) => -1.3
